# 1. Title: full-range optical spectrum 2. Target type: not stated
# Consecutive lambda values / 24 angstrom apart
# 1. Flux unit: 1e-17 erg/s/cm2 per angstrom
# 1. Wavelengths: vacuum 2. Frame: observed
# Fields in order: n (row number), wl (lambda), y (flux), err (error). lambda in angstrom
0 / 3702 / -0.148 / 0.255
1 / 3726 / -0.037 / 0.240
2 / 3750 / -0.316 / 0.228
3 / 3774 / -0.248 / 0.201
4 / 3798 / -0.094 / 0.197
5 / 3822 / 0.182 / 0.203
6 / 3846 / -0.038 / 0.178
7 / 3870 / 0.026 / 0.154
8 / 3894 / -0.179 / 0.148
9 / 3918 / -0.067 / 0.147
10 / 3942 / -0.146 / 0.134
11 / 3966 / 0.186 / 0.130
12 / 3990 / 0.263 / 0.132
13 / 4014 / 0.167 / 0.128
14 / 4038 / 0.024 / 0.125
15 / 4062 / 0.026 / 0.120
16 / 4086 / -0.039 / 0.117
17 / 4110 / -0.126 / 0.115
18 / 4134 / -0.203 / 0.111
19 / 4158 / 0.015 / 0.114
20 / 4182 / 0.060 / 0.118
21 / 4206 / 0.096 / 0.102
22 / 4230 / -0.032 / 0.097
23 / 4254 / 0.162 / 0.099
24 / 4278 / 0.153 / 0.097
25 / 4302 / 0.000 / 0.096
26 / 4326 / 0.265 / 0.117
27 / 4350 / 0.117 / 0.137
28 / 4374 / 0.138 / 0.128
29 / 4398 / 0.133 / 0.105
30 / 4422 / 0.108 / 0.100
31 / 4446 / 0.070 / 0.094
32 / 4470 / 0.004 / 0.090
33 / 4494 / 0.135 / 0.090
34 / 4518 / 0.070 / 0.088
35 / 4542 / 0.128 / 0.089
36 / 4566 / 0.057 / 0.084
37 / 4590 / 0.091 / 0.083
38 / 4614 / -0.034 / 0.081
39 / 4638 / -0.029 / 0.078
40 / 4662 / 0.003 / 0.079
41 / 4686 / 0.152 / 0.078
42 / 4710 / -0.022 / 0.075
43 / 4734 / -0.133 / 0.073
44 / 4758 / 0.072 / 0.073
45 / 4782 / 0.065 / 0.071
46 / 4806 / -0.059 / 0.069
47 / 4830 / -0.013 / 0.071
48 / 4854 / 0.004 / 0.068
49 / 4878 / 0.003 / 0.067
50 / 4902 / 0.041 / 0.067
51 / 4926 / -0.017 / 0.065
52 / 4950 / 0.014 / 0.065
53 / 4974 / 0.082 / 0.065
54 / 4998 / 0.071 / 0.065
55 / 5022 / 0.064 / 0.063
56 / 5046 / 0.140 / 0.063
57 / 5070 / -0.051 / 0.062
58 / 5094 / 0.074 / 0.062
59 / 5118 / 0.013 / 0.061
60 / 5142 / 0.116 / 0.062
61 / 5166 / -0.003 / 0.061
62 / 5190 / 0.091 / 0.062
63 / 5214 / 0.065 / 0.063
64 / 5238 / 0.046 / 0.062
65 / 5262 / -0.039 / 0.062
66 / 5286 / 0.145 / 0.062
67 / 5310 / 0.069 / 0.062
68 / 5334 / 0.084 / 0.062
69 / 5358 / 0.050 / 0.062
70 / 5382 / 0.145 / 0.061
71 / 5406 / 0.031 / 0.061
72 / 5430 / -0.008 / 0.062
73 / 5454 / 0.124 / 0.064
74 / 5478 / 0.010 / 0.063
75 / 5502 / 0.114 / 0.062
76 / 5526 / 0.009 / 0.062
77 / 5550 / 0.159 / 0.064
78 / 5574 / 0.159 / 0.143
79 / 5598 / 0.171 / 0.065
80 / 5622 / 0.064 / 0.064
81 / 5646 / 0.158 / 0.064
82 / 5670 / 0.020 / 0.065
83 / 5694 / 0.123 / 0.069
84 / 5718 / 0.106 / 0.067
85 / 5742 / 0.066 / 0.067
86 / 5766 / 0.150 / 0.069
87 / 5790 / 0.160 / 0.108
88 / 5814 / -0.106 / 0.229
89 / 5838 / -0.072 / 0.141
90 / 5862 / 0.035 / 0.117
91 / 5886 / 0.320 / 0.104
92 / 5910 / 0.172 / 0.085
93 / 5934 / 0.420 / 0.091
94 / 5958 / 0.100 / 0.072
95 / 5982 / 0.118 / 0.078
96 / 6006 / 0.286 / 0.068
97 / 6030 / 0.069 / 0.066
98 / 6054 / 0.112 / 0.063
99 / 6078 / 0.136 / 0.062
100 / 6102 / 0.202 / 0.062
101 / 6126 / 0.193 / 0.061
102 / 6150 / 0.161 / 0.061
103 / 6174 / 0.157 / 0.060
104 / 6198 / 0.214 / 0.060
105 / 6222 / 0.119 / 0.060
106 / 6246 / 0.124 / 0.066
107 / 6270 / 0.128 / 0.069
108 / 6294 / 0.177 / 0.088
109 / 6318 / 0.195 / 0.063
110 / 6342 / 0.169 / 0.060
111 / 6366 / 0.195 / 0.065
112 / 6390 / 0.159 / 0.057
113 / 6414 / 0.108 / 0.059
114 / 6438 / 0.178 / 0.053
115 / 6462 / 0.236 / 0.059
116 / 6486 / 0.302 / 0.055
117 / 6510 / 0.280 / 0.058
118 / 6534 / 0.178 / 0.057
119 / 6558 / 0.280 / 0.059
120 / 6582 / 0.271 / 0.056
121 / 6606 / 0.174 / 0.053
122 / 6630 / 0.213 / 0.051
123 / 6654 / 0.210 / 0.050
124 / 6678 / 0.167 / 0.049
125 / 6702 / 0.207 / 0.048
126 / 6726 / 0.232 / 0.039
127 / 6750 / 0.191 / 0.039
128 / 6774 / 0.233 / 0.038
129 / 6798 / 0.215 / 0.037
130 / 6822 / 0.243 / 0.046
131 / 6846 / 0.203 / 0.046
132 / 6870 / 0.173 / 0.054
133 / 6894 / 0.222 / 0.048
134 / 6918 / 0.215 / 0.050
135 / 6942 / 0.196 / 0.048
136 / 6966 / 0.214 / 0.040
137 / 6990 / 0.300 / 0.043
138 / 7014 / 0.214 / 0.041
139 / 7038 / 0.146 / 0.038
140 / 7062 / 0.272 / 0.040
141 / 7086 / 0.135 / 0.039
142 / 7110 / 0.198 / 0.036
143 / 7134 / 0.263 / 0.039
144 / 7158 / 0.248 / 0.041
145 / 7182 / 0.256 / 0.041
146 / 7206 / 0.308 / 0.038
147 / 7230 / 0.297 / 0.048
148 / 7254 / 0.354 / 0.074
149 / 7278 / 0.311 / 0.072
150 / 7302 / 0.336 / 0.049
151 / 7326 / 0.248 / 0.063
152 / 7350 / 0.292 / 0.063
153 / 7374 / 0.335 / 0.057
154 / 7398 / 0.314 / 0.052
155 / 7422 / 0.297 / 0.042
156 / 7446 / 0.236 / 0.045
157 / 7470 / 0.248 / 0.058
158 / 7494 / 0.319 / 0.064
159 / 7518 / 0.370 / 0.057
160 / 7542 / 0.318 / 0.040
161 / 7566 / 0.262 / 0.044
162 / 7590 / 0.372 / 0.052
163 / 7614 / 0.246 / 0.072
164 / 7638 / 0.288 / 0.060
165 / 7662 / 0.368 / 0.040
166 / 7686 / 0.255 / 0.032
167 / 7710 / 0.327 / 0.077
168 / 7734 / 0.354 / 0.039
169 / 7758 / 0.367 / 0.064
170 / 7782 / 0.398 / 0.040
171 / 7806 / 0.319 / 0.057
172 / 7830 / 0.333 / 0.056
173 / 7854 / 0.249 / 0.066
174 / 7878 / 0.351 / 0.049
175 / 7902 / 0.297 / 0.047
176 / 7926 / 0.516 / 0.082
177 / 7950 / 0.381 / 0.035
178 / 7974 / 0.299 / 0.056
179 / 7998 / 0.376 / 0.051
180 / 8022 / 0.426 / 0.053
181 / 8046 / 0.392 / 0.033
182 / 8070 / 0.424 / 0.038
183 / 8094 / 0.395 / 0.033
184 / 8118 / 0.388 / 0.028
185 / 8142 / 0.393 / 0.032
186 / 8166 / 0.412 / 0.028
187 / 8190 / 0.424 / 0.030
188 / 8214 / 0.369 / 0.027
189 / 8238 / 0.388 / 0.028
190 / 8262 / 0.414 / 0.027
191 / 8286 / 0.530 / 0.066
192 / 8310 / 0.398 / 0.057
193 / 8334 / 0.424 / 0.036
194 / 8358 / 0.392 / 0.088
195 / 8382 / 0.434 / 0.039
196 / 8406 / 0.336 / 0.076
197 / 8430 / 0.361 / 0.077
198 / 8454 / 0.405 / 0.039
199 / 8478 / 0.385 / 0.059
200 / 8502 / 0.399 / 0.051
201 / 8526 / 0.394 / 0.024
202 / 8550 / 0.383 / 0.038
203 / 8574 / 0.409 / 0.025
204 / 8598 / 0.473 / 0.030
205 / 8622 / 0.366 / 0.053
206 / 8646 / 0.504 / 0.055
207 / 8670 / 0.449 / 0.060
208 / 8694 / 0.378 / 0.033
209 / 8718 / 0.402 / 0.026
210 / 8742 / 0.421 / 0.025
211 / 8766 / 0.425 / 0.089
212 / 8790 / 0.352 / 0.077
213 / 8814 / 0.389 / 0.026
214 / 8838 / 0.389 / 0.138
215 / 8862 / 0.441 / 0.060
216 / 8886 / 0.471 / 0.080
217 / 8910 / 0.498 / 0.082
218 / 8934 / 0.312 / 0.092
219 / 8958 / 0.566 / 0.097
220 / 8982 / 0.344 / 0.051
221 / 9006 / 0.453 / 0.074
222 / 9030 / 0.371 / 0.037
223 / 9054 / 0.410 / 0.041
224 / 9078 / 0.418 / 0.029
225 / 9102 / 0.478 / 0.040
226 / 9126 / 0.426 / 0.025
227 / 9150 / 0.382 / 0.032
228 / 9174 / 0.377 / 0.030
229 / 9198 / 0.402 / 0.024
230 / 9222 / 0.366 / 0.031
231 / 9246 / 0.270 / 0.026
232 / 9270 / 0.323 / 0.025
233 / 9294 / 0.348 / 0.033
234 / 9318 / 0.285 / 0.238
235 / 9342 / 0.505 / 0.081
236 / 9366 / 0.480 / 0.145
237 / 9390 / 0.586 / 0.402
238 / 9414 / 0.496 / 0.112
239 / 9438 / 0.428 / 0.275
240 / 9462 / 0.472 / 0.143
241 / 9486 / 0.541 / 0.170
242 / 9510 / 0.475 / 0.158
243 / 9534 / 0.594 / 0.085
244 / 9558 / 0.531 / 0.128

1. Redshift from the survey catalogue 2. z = 0.79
